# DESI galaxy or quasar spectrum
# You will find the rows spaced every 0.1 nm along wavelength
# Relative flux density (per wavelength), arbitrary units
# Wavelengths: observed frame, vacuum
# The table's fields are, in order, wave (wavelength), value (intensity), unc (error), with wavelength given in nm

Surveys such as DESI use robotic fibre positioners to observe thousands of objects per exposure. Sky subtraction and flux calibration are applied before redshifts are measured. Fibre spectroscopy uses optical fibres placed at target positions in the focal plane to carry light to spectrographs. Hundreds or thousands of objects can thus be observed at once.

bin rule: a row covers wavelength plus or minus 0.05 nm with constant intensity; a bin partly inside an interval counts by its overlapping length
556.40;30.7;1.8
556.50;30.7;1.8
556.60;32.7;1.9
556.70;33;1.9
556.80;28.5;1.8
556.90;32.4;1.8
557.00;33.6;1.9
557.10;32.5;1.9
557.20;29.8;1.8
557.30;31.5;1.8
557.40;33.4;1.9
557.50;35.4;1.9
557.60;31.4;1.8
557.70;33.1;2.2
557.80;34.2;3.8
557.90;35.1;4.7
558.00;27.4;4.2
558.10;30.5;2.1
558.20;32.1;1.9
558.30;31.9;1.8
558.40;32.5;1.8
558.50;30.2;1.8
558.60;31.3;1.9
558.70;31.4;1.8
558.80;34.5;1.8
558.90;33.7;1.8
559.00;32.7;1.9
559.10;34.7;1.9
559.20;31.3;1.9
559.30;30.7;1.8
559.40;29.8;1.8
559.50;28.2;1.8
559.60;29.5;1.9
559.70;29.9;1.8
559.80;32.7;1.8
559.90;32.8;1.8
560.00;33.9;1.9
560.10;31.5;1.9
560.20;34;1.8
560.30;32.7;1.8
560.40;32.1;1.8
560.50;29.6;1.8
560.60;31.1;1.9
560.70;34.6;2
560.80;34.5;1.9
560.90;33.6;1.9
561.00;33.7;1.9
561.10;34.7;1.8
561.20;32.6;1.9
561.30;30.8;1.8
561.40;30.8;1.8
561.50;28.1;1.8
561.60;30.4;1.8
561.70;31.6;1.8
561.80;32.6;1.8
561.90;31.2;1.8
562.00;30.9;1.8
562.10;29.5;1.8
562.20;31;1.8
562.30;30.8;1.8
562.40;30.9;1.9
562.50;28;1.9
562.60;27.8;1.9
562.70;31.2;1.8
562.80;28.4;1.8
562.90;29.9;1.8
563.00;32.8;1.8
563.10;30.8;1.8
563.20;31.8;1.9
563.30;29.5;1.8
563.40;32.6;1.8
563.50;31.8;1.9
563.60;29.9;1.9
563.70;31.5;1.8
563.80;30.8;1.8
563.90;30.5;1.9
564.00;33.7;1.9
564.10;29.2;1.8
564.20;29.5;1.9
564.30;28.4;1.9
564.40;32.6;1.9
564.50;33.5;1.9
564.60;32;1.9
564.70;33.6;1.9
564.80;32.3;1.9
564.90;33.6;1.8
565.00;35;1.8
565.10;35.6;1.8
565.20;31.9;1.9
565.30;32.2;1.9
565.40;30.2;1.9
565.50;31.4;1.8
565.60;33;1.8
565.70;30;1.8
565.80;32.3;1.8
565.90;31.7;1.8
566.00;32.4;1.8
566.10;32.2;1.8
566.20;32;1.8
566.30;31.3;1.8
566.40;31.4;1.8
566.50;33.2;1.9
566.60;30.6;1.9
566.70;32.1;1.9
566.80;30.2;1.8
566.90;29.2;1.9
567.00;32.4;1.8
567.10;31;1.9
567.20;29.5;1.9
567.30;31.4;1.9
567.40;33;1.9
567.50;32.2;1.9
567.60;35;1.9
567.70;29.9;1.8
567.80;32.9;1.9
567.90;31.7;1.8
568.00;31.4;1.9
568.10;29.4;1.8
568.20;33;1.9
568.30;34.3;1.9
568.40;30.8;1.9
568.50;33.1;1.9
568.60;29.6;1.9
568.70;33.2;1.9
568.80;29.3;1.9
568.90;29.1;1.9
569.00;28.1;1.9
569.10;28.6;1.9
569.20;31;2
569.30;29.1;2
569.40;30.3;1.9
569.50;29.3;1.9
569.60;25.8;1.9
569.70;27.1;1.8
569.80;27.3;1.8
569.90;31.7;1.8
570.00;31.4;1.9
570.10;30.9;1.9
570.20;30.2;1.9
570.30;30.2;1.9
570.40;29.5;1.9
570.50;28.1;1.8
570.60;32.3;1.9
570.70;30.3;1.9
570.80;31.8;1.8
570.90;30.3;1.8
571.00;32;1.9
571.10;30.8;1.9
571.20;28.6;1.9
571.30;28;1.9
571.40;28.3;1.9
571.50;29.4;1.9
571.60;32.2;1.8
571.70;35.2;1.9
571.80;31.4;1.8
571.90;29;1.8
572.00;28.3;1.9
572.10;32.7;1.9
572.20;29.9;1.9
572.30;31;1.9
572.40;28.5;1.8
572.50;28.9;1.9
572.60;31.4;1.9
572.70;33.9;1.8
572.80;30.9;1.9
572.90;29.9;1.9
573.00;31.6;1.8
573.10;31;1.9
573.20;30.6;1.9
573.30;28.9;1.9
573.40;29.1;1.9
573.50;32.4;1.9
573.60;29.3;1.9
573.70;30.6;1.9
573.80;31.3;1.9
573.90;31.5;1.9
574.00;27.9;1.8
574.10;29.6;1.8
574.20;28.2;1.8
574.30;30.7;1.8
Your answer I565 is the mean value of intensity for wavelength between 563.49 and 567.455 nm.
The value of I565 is 31.7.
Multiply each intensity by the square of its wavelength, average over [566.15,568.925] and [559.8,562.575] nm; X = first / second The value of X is 1.0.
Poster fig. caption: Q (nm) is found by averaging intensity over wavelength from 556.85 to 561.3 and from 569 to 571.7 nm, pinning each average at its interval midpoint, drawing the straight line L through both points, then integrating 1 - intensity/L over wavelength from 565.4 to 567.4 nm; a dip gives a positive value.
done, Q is -0.049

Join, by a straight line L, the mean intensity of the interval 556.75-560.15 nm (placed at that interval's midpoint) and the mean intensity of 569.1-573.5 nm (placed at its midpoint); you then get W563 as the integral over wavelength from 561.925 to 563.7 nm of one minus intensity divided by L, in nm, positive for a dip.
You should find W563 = 0.05 nm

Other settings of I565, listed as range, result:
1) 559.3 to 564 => 31.3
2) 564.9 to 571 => 31.1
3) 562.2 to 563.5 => 30.5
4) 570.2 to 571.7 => 30.3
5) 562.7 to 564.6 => 31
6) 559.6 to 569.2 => 31.5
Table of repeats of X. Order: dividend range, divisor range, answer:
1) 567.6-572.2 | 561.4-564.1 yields 1.02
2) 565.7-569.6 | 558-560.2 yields 1.01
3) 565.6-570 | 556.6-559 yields 1.00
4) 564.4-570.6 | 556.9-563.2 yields 1.01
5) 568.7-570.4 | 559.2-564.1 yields 0.97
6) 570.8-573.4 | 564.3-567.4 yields 0.98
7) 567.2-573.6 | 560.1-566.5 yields 0.99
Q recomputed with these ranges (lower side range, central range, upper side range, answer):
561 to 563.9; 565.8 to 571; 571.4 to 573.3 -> -0.008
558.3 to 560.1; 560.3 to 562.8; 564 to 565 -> 0.040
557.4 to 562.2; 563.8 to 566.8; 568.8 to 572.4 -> -0.097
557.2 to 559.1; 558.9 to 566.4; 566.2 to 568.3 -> 0.093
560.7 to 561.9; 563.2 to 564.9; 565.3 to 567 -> 0.020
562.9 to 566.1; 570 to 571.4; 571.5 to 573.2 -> 0.041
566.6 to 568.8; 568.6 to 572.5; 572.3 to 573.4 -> 0.127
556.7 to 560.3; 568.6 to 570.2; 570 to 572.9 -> 0.064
